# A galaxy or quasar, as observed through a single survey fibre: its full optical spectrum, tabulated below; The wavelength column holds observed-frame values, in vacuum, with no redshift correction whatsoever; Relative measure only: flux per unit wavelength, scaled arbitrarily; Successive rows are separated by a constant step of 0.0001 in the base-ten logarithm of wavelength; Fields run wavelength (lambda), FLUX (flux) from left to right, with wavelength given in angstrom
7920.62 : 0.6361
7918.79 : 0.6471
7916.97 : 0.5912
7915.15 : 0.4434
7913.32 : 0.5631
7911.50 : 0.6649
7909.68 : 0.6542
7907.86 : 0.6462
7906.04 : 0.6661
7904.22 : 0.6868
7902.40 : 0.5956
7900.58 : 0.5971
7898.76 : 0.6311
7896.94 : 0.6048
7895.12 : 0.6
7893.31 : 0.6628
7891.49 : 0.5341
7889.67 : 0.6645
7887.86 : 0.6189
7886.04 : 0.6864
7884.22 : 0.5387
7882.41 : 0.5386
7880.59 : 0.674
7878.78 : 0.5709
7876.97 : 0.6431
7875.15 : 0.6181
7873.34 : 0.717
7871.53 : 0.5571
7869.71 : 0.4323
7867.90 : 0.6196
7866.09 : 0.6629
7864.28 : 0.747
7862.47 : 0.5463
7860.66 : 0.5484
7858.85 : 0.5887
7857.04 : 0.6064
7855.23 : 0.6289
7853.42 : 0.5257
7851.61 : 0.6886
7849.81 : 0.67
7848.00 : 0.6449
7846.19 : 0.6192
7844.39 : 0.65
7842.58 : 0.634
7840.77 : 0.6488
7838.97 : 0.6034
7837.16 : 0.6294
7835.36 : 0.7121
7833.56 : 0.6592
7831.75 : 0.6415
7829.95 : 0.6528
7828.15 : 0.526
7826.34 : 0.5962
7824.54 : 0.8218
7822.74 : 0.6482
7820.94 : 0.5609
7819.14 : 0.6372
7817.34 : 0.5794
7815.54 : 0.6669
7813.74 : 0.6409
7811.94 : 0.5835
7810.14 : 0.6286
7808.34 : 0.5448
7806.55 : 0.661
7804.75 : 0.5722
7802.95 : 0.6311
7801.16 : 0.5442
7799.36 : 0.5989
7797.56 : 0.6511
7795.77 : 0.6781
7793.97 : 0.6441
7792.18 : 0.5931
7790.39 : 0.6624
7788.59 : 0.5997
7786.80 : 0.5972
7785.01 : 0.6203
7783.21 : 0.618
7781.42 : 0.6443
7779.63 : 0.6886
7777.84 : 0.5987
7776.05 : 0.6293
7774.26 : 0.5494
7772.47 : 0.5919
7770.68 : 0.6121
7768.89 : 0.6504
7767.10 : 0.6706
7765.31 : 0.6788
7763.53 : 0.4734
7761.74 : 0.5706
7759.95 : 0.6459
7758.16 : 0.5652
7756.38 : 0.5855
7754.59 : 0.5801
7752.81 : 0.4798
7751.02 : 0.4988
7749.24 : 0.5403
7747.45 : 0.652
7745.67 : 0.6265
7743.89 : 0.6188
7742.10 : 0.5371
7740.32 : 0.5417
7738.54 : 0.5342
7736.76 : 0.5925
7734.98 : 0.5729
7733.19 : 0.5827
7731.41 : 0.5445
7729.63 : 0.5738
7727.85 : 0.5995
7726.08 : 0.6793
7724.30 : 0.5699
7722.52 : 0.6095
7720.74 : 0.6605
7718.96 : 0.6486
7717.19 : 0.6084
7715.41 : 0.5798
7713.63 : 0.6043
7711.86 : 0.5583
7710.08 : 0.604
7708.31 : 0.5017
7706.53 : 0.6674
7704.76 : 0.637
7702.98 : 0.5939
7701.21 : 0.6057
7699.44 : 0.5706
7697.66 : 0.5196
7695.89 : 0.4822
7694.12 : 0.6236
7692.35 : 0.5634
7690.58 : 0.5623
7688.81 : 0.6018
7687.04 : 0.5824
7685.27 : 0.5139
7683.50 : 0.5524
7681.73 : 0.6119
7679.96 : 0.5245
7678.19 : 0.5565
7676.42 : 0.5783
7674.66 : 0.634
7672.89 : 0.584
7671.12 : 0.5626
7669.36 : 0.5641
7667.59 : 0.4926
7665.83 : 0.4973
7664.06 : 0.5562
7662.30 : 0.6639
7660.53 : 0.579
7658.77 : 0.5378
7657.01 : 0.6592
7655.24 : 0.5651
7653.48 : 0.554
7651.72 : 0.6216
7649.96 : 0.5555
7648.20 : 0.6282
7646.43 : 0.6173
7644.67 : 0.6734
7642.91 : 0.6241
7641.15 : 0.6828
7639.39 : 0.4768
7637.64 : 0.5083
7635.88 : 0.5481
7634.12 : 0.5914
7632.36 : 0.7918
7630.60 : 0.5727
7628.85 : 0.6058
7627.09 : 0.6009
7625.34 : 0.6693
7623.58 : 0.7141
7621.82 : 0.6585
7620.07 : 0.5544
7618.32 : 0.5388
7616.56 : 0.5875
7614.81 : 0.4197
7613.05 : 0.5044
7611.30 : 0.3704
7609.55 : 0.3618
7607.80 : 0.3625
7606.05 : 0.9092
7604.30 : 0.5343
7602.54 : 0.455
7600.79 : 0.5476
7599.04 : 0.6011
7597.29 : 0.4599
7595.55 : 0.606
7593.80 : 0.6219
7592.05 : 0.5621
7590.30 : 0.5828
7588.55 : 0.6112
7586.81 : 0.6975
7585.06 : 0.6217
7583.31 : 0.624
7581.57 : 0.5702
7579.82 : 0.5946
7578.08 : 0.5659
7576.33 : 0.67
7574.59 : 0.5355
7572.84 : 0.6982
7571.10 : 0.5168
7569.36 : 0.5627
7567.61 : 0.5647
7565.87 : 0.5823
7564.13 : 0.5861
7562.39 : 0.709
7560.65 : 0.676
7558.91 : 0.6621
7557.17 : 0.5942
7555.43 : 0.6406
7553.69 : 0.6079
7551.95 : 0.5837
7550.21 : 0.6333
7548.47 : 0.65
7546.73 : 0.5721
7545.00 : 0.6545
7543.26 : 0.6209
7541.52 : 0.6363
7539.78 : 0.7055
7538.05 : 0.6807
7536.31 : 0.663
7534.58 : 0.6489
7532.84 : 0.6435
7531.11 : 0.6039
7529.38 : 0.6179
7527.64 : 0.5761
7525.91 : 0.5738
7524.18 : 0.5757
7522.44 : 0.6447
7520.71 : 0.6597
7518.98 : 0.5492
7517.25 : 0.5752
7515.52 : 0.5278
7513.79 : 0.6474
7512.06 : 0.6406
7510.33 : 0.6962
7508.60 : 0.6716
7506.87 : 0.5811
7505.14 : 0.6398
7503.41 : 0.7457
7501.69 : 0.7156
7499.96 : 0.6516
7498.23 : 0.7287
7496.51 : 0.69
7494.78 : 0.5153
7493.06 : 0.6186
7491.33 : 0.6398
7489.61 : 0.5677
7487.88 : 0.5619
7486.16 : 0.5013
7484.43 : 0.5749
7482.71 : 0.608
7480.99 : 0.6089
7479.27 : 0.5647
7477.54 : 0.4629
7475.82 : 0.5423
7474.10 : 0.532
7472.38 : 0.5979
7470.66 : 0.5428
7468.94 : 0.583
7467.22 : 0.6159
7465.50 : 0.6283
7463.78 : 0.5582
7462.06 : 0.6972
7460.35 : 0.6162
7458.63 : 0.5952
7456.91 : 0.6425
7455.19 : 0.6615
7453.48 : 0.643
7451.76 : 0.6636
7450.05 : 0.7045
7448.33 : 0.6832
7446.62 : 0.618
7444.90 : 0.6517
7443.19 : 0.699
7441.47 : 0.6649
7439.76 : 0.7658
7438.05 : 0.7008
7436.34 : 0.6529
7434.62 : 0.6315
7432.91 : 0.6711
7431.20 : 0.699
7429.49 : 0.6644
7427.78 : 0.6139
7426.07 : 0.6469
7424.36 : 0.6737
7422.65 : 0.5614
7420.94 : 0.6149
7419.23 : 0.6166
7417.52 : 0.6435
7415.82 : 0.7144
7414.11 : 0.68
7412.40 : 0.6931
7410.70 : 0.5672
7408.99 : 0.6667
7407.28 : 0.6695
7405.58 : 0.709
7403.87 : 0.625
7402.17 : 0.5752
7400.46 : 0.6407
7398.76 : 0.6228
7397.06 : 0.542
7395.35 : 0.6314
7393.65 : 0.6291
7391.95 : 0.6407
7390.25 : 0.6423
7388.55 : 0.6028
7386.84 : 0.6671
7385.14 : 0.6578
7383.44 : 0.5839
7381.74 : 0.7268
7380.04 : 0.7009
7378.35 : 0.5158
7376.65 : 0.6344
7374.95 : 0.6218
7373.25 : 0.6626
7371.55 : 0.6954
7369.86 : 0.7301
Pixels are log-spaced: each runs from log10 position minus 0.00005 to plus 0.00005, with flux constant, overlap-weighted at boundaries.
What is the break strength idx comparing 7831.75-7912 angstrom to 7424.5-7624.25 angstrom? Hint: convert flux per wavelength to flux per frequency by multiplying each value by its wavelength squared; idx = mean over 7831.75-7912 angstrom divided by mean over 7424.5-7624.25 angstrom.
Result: 1.1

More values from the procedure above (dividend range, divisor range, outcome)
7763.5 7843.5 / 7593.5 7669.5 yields 1.14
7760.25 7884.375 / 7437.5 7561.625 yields 1.08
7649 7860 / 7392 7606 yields 1.03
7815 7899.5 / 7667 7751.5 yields 1.11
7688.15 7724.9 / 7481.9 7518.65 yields 1.00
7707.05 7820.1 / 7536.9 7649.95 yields 1.05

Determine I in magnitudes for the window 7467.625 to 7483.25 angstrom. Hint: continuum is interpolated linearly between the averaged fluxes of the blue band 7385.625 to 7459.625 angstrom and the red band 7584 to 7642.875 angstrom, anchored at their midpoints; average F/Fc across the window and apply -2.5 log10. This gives 0.12 mag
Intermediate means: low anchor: 0.649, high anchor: 0.575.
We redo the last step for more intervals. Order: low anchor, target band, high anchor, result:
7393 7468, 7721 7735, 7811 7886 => 0.06 mag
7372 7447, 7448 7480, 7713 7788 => 0.06 mag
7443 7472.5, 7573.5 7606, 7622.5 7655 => 0.05 mag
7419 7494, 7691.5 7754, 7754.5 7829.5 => 0.06 mag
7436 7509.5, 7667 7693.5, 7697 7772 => 0.06 mag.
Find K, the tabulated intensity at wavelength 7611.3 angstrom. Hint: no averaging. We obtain 0.3704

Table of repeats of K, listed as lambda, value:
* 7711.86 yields 0.5583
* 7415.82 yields 0.7144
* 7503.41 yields 0.7457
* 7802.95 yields 0.6311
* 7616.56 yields 0.5875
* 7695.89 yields 0.4822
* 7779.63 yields 0.6886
